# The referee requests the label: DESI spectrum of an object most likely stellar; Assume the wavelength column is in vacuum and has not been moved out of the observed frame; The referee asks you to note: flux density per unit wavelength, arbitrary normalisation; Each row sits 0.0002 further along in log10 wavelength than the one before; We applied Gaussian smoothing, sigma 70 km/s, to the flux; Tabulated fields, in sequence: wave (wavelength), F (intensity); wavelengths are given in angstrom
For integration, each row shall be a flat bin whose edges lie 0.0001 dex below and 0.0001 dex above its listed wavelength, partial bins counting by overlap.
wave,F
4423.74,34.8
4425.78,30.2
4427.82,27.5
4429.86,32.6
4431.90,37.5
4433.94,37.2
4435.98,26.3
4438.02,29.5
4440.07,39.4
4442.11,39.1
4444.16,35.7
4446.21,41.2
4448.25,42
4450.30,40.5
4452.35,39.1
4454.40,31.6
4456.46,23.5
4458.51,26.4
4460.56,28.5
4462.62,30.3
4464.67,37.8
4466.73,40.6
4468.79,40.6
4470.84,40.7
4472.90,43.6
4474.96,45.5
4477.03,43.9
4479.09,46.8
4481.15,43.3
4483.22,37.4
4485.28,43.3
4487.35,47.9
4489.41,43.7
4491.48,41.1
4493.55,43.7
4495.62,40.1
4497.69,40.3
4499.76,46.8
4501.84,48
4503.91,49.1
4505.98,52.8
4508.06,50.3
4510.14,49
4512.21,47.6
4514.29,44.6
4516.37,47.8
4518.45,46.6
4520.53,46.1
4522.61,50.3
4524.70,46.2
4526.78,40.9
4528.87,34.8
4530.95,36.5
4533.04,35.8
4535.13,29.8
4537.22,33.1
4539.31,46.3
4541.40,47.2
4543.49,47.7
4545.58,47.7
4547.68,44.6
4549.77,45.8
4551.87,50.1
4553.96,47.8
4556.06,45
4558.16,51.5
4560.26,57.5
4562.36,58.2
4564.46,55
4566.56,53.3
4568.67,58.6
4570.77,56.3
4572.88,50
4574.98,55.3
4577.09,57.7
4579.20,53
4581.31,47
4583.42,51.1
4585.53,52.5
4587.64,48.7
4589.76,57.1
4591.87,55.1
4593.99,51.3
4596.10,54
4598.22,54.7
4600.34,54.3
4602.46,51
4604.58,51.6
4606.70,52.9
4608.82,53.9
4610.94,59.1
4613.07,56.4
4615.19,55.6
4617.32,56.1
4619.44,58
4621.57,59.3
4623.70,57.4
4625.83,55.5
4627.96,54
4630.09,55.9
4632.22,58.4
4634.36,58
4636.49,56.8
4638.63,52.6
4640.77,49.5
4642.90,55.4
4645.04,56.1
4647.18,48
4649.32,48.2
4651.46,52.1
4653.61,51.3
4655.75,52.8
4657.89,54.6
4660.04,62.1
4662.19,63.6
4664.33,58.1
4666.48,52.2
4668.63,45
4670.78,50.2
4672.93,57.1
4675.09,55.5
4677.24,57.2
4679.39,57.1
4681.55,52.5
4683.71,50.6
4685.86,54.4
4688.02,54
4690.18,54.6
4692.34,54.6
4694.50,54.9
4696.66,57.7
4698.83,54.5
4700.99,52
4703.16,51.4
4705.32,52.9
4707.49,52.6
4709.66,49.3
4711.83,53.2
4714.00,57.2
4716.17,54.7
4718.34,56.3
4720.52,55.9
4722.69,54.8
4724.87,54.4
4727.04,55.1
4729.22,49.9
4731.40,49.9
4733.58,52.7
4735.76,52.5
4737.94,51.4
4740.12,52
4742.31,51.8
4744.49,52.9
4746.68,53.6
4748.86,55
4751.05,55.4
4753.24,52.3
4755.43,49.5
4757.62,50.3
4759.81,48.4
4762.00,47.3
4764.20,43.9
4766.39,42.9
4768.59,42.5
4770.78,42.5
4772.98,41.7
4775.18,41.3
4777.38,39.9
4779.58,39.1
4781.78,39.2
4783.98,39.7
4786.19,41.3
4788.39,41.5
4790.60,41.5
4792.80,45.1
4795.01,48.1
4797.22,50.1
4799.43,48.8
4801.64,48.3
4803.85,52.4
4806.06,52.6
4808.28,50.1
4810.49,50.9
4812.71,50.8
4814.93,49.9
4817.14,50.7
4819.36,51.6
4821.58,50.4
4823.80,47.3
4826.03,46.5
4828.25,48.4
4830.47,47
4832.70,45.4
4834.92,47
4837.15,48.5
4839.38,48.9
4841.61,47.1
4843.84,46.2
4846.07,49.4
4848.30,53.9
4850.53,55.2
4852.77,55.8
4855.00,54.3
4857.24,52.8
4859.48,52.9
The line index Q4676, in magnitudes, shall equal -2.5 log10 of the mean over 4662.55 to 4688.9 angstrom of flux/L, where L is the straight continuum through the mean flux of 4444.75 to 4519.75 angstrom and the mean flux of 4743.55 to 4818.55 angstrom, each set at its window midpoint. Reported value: -0.192 mag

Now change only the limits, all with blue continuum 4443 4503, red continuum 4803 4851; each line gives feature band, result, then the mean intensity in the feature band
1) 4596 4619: -0.25 mag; 54.6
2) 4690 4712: -0.16 mag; 53.4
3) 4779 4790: 0.20 mag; 40.3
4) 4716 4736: -0.15 mag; 53.6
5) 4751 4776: 0.04 mag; 46.2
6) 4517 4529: -0.10 mag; 45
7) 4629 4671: -0.21 mag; 54.1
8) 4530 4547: 0.03 mag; 40.6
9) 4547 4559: -0.13 mag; 47.5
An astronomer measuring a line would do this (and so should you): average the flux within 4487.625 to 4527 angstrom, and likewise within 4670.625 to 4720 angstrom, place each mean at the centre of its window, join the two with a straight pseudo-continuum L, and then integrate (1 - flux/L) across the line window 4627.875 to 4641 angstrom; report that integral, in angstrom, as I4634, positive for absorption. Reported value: -1.0 angstrom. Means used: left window 46.2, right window 54.2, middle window 55.4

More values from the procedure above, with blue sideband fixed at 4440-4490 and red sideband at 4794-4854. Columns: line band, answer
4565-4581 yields -4.7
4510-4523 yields -2.2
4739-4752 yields -1.7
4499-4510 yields -2.6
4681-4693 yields -2.1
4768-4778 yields 1.4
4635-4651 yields -3.0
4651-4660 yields -1.9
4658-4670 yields -3.0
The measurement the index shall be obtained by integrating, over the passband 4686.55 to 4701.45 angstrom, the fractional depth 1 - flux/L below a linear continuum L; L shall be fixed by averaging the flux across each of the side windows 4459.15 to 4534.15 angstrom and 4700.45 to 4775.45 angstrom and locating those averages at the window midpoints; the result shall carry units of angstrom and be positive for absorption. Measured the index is -1.6 angstrom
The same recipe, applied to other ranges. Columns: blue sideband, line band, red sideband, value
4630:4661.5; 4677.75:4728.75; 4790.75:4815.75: -1.6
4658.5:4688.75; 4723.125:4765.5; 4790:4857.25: 0.7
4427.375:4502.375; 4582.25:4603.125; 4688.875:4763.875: -3.4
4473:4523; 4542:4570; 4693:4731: -1.8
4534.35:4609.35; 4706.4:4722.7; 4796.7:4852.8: -1.3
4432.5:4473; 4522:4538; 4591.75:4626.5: 2.4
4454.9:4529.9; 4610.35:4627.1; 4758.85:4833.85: -5.0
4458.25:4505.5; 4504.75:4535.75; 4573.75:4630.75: 1.0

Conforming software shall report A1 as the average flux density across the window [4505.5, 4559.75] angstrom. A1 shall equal 44.9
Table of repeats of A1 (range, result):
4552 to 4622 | 53.8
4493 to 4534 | 44.9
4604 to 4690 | 54.7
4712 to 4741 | 53.6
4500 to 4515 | 48.8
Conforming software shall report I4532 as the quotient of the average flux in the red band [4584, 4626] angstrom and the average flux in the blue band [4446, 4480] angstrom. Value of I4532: 1.5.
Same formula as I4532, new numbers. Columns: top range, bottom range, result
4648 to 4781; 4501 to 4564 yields 1.12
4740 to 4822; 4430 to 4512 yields 1.18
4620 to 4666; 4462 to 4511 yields 1.26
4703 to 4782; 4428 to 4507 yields 1.27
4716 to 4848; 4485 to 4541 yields 1.11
